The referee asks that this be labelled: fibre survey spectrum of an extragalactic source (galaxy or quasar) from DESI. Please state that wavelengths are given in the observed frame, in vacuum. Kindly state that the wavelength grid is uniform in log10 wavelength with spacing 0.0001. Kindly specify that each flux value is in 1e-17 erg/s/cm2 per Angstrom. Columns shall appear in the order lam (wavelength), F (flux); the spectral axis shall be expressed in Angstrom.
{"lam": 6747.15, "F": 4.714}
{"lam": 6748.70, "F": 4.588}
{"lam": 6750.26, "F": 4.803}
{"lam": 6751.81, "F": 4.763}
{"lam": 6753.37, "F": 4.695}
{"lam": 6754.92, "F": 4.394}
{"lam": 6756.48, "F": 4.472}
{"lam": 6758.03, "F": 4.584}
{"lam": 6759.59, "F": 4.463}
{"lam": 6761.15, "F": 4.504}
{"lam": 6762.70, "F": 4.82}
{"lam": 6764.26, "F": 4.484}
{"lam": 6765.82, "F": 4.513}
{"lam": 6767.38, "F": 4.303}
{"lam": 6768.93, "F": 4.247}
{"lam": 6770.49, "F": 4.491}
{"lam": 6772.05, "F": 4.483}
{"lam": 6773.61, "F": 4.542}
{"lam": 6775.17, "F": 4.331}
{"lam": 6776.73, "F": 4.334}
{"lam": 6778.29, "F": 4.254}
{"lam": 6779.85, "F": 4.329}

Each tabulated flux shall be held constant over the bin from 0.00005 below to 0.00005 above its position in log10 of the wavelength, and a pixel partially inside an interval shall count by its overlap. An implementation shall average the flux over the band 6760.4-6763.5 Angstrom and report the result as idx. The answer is 4.67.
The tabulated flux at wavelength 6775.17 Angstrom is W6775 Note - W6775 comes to 4.331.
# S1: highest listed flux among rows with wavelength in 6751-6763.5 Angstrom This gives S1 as 4.82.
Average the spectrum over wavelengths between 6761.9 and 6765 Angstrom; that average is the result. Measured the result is 4.66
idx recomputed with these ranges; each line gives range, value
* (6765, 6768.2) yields 4.41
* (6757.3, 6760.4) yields 4.51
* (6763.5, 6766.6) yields 4.49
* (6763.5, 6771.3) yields 4.41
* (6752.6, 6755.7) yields 4.55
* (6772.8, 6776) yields 4.43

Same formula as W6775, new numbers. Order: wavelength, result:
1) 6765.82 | 4.513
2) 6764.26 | 4.484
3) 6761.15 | 4.504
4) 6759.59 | 4.463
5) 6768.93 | 4.247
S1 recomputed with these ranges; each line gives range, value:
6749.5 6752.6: 4.803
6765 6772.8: 4.513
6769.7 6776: 4.542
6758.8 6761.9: 4.504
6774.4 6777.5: 4.334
